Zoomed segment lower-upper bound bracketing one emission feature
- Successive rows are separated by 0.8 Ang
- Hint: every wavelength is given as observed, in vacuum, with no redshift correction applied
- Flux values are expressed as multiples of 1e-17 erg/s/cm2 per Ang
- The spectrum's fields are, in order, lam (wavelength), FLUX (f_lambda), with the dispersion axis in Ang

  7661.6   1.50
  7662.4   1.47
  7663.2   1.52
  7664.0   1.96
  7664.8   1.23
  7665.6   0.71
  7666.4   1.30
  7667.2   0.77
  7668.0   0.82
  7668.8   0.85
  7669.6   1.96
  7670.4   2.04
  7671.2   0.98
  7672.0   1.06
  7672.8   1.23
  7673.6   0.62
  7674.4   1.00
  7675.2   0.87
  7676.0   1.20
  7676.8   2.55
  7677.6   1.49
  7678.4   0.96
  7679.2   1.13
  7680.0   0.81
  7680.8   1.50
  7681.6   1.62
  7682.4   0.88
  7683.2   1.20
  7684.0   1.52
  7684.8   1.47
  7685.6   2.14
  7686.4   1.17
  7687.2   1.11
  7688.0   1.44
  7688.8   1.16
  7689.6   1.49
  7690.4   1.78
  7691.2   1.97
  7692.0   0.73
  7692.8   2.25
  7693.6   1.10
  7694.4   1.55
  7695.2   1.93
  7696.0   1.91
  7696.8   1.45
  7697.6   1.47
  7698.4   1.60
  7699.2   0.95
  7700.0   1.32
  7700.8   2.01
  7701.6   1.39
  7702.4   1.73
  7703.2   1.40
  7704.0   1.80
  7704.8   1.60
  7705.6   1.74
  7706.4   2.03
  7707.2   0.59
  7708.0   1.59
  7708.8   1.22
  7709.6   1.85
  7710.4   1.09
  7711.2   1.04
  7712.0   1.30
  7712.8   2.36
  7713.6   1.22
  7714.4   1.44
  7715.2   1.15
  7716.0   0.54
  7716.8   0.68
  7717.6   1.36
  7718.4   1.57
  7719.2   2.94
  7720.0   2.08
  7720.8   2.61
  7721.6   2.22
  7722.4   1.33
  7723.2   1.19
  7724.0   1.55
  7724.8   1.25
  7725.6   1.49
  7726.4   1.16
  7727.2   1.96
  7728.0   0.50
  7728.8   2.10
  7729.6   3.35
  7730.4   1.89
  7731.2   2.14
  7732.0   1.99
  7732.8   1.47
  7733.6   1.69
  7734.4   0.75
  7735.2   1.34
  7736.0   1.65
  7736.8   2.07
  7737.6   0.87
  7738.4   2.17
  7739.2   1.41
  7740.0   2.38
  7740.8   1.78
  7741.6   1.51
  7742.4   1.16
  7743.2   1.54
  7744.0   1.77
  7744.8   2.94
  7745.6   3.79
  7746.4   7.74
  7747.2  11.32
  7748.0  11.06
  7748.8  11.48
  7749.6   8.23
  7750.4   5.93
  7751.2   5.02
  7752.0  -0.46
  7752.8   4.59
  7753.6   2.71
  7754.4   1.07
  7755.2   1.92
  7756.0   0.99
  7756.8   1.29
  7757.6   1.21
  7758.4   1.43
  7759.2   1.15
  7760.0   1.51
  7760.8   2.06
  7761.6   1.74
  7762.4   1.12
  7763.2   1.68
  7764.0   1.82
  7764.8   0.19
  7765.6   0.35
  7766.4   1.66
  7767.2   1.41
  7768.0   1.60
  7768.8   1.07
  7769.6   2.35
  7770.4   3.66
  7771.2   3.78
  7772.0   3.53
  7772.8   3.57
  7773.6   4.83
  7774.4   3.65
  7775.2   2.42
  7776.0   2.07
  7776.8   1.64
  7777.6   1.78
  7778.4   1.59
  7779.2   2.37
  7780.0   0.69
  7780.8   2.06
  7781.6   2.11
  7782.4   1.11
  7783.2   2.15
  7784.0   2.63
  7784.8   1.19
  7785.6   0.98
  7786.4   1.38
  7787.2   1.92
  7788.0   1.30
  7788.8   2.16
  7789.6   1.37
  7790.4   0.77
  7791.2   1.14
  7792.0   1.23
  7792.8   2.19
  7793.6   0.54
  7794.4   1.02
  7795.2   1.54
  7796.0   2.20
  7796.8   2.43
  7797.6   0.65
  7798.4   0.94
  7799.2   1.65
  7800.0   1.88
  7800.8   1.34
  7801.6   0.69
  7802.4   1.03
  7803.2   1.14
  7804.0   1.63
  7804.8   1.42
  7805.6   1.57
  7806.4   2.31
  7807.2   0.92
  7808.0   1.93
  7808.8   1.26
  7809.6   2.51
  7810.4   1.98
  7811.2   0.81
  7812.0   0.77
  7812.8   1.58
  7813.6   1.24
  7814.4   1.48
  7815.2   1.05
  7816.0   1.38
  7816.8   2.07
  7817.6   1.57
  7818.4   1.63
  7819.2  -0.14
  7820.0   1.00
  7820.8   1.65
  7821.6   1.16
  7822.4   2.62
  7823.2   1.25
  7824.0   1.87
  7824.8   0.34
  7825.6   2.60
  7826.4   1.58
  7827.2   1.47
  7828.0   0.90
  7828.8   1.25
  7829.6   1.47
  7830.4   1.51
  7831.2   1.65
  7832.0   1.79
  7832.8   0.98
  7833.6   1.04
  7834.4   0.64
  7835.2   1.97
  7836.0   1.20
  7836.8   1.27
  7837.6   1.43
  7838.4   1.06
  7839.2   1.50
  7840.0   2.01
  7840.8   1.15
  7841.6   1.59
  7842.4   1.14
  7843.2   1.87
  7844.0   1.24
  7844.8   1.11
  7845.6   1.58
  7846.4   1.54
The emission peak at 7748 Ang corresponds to H-alpha 6563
